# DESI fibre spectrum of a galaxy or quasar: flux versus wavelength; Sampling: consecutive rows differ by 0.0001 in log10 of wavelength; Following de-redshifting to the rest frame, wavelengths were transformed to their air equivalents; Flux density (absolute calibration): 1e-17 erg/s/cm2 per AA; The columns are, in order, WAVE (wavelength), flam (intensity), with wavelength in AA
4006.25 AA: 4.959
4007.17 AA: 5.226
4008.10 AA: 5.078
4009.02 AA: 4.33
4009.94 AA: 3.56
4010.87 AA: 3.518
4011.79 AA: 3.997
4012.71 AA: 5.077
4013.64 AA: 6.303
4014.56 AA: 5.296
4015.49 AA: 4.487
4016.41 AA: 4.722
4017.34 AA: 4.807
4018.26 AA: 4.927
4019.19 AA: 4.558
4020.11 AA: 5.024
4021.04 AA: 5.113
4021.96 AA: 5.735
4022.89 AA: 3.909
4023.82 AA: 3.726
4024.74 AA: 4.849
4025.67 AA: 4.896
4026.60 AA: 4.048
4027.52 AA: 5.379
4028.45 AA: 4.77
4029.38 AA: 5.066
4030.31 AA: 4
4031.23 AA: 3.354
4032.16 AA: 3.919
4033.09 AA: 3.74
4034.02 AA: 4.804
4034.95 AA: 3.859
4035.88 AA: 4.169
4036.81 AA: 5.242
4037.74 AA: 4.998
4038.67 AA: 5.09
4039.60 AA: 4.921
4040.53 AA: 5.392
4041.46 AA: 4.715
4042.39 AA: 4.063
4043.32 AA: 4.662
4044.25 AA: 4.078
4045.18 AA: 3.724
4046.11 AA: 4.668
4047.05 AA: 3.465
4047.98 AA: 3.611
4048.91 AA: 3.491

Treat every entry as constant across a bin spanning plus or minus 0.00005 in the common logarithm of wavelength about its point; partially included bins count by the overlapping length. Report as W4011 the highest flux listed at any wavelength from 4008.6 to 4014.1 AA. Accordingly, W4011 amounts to 6.303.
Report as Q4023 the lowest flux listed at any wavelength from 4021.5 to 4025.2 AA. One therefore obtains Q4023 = 3.726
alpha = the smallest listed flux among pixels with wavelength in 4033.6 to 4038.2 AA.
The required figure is 3.859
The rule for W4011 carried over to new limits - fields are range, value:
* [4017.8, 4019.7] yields 4.927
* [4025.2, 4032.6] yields 5.379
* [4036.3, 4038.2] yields 5.242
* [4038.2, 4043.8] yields 5.392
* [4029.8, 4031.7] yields 4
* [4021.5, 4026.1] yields 5.735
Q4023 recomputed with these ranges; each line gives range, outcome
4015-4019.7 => 4.487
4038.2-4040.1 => 4.921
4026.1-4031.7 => 3.354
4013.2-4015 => 5.296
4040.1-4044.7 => 4.063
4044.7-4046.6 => 3.724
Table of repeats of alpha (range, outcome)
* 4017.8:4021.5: 4.558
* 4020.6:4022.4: 5.113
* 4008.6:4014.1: 3.518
